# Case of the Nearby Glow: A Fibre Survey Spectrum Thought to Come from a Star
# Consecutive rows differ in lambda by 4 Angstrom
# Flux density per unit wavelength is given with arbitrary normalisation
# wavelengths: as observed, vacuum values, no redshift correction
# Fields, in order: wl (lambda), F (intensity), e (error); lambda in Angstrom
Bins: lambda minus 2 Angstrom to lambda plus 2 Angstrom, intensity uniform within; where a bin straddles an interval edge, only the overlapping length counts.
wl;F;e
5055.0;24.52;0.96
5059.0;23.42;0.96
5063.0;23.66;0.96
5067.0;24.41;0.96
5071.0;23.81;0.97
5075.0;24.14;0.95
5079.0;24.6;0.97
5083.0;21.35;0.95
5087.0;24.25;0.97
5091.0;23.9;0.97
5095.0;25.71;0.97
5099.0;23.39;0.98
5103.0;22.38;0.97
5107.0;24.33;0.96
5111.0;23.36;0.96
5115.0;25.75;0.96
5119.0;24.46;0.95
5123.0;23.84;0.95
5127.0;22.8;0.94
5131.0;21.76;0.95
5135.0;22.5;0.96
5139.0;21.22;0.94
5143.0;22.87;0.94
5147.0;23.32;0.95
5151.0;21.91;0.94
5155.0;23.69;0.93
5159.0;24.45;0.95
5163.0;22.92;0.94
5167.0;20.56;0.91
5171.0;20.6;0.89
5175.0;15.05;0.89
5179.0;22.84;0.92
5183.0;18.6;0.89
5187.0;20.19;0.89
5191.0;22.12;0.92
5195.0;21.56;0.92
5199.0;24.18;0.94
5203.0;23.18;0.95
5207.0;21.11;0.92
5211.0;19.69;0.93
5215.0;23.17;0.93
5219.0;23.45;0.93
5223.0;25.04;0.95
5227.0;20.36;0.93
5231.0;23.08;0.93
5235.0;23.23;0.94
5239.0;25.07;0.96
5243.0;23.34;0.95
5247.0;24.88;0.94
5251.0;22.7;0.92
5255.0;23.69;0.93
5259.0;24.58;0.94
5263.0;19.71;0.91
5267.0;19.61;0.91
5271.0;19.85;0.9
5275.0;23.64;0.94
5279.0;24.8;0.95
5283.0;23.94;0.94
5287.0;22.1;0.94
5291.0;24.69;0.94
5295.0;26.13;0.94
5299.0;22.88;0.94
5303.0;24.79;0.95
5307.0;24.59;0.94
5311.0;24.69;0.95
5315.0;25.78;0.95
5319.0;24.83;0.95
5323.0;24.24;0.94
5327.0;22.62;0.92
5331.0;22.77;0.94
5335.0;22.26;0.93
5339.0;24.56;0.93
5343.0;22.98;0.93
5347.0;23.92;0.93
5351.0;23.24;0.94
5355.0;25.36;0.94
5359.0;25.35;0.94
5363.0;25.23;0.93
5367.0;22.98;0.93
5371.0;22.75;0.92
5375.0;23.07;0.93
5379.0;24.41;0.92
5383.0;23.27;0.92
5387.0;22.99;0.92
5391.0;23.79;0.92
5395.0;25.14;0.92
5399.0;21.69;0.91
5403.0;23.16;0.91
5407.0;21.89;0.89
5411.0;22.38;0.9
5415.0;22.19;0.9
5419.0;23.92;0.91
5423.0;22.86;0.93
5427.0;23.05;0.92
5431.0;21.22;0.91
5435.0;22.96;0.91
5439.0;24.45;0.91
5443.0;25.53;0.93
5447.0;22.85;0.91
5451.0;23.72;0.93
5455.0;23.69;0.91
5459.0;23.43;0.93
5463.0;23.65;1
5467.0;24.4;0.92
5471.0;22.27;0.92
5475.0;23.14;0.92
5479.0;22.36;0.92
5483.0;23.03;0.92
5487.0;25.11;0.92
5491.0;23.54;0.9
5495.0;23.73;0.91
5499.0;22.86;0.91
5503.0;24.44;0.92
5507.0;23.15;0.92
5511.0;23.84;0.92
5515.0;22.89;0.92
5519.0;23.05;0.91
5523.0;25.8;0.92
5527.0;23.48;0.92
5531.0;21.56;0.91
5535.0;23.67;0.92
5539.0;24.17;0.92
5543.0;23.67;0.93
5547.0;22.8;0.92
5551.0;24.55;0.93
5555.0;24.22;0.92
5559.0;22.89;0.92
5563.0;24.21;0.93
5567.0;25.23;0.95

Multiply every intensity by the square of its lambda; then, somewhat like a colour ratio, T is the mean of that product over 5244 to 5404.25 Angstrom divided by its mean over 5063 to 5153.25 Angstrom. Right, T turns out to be 1.09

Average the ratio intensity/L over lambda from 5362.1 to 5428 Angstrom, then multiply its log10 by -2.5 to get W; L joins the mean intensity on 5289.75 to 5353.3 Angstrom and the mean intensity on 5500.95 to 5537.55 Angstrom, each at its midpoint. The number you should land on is 0.031 mag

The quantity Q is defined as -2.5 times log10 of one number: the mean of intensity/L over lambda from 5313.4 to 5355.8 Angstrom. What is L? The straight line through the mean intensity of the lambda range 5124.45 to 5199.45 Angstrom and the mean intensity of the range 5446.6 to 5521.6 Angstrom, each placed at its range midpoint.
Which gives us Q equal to -0.05 mag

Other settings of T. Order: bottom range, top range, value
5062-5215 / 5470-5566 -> 1.20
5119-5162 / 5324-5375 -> 1.12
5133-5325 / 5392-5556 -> 1.13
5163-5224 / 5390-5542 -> 1.21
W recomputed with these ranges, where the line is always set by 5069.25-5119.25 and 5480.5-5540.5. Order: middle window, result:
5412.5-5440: 0.04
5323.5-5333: 0.04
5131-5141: 0.10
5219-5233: 0.04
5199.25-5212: 0.10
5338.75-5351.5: 0.01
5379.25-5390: 0.01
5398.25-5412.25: 0.06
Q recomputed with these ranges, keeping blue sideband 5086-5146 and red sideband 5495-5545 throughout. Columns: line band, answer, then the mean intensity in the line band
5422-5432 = 0.05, 22.4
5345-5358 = -0.03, 24.3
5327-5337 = 0.05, 22.5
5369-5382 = 0.01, 23.4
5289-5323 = -0.06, 24.8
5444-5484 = 0.01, 23.3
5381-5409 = 0.02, 23.1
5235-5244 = -0.03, 24.1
